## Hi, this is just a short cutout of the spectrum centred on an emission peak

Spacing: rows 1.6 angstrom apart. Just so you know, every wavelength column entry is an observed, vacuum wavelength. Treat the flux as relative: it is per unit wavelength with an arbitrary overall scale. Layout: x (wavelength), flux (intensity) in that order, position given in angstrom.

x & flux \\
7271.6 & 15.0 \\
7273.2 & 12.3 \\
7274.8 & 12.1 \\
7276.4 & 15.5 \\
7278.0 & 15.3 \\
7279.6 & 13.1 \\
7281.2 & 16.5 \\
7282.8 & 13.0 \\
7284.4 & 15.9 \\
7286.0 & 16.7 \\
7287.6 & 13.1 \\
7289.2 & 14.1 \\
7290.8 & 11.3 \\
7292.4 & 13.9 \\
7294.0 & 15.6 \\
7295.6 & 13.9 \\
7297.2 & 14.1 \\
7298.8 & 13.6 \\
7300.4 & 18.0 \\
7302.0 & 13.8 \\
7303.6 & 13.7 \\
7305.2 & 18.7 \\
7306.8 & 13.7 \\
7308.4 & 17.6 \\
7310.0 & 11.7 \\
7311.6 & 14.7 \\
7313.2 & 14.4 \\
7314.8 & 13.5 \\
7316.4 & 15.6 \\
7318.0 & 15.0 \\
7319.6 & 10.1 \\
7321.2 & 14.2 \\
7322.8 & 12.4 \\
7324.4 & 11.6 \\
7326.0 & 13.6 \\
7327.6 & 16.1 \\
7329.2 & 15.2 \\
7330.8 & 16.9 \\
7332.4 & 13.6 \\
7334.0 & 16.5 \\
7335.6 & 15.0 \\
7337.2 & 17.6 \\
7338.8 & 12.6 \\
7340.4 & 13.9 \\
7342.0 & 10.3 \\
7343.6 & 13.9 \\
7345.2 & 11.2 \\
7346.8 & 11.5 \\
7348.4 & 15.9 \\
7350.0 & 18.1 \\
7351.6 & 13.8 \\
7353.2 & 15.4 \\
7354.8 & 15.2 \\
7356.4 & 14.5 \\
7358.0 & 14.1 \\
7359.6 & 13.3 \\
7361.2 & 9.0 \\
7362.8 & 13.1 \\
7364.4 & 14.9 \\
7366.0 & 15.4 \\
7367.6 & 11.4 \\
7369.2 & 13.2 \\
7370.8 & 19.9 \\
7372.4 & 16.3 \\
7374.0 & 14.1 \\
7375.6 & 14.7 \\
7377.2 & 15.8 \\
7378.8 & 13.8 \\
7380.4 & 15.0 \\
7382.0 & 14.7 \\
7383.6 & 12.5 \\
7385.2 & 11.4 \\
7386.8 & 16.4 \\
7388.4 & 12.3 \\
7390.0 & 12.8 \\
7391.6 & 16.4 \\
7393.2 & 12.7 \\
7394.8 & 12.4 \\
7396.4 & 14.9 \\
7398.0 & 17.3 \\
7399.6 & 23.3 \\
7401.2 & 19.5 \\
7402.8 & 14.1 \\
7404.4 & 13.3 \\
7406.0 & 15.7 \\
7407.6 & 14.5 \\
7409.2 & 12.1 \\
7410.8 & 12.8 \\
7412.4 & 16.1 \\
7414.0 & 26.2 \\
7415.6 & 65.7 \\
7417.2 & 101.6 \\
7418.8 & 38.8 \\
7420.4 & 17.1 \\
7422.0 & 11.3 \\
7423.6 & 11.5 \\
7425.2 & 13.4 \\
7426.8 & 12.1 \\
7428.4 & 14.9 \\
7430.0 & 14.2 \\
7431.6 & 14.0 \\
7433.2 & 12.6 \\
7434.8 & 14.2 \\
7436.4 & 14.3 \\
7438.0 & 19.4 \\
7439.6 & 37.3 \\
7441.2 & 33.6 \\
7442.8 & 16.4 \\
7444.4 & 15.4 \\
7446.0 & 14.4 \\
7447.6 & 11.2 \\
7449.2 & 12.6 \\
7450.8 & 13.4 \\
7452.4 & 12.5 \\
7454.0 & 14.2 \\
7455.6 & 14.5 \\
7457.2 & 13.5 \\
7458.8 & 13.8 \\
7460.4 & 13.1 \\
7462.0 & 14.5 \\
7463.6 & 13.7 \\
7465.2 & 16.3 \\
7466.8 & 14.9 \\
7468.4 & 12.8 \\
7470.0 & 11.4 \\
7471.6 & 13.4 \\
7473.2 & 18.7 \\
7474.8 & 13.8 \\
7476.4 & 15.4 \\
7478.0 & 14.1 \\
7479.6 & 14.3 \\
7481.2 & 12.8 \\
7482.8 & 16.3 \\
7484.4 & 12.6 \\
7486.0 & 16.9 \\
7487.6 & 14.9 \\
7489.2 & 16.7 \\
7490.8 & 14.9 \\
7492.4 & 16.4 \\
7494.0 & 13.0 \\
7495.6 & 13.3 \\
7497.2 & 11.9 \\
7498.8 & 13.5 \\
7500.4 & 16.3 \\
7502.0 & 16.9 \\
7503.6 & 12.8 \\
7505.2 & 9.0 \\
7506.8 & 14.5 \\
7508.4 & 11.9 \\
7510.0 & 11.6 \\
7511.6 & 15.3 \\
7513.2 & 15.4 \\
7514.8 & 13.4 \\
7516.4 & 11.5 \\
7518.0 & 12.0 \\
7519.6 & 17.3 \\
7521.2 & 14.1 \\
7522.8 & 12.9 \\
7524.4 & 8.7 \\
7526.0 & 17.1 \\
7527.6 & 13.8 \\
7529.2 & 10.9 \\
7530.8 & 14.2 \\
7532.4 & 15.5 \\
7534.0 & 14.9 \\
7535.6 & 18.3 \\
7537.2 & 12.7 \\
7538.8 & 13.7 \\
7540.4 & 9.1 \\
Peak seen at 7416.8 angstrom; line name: Halpha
